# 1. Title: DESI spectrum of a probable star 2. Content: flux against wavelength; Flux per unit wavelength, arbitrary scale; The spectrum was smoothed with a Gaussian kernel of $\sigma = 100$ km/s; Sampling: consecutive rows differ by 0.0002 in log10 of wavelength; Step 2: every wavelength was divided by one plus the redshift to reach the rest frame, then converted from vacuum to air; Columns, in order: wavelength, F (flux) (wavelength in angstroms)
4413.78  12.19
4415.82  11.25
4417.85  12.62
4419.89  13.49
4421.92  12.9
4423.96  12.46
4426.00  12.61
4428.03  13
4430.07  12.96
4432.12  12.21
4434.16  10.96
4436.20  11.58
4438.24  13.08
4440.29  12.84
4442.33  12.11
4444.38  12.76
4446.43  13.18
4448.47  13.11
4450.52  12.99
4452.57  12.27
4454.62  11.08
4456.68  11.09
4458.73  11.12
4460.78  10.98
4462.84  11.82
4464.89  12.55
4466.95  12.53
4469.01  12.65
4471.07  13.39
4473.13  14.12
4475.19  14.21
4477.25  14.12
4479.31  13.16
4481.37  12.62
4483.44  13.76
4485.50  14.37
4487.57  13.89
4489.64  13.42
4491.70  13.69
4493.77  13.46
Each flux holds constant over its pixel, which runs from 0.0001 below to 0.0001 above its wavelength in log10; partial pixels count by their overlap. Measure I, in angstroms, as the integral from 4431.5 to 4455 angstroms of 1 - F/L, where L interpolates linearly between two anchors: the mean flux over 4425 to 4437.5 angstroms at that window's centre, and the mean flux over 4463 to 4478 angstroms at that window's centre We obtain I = 0.32 angstroms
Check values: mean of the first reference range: 12.2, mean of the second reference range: 13.3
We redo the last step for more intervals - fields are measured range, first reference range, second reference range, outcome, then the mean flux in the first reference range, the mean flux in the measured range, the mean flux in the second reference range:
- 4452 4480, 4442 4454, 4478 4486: 1.31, 12.7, 12.5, 13.4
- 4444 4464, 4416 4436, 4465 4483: 1.46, 12.5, 12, 13.3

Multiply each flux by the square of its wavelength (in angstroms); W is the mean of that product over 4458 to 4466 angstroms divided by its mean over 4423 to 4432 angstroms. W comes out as 0.9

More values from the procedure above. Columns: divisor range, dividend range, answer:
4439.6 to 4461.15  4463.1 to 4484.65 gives 1.10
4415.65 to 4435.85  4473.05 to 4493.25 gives 1.13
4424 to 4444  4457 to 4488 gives 1.06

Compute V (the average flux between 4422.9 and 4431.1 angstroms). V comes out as 12.7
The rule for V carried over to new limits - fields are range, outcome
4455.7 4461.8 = 11.1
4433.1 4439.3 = 11.9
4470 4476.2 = 13.9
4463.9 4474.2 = 13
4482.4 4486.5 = 14.1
